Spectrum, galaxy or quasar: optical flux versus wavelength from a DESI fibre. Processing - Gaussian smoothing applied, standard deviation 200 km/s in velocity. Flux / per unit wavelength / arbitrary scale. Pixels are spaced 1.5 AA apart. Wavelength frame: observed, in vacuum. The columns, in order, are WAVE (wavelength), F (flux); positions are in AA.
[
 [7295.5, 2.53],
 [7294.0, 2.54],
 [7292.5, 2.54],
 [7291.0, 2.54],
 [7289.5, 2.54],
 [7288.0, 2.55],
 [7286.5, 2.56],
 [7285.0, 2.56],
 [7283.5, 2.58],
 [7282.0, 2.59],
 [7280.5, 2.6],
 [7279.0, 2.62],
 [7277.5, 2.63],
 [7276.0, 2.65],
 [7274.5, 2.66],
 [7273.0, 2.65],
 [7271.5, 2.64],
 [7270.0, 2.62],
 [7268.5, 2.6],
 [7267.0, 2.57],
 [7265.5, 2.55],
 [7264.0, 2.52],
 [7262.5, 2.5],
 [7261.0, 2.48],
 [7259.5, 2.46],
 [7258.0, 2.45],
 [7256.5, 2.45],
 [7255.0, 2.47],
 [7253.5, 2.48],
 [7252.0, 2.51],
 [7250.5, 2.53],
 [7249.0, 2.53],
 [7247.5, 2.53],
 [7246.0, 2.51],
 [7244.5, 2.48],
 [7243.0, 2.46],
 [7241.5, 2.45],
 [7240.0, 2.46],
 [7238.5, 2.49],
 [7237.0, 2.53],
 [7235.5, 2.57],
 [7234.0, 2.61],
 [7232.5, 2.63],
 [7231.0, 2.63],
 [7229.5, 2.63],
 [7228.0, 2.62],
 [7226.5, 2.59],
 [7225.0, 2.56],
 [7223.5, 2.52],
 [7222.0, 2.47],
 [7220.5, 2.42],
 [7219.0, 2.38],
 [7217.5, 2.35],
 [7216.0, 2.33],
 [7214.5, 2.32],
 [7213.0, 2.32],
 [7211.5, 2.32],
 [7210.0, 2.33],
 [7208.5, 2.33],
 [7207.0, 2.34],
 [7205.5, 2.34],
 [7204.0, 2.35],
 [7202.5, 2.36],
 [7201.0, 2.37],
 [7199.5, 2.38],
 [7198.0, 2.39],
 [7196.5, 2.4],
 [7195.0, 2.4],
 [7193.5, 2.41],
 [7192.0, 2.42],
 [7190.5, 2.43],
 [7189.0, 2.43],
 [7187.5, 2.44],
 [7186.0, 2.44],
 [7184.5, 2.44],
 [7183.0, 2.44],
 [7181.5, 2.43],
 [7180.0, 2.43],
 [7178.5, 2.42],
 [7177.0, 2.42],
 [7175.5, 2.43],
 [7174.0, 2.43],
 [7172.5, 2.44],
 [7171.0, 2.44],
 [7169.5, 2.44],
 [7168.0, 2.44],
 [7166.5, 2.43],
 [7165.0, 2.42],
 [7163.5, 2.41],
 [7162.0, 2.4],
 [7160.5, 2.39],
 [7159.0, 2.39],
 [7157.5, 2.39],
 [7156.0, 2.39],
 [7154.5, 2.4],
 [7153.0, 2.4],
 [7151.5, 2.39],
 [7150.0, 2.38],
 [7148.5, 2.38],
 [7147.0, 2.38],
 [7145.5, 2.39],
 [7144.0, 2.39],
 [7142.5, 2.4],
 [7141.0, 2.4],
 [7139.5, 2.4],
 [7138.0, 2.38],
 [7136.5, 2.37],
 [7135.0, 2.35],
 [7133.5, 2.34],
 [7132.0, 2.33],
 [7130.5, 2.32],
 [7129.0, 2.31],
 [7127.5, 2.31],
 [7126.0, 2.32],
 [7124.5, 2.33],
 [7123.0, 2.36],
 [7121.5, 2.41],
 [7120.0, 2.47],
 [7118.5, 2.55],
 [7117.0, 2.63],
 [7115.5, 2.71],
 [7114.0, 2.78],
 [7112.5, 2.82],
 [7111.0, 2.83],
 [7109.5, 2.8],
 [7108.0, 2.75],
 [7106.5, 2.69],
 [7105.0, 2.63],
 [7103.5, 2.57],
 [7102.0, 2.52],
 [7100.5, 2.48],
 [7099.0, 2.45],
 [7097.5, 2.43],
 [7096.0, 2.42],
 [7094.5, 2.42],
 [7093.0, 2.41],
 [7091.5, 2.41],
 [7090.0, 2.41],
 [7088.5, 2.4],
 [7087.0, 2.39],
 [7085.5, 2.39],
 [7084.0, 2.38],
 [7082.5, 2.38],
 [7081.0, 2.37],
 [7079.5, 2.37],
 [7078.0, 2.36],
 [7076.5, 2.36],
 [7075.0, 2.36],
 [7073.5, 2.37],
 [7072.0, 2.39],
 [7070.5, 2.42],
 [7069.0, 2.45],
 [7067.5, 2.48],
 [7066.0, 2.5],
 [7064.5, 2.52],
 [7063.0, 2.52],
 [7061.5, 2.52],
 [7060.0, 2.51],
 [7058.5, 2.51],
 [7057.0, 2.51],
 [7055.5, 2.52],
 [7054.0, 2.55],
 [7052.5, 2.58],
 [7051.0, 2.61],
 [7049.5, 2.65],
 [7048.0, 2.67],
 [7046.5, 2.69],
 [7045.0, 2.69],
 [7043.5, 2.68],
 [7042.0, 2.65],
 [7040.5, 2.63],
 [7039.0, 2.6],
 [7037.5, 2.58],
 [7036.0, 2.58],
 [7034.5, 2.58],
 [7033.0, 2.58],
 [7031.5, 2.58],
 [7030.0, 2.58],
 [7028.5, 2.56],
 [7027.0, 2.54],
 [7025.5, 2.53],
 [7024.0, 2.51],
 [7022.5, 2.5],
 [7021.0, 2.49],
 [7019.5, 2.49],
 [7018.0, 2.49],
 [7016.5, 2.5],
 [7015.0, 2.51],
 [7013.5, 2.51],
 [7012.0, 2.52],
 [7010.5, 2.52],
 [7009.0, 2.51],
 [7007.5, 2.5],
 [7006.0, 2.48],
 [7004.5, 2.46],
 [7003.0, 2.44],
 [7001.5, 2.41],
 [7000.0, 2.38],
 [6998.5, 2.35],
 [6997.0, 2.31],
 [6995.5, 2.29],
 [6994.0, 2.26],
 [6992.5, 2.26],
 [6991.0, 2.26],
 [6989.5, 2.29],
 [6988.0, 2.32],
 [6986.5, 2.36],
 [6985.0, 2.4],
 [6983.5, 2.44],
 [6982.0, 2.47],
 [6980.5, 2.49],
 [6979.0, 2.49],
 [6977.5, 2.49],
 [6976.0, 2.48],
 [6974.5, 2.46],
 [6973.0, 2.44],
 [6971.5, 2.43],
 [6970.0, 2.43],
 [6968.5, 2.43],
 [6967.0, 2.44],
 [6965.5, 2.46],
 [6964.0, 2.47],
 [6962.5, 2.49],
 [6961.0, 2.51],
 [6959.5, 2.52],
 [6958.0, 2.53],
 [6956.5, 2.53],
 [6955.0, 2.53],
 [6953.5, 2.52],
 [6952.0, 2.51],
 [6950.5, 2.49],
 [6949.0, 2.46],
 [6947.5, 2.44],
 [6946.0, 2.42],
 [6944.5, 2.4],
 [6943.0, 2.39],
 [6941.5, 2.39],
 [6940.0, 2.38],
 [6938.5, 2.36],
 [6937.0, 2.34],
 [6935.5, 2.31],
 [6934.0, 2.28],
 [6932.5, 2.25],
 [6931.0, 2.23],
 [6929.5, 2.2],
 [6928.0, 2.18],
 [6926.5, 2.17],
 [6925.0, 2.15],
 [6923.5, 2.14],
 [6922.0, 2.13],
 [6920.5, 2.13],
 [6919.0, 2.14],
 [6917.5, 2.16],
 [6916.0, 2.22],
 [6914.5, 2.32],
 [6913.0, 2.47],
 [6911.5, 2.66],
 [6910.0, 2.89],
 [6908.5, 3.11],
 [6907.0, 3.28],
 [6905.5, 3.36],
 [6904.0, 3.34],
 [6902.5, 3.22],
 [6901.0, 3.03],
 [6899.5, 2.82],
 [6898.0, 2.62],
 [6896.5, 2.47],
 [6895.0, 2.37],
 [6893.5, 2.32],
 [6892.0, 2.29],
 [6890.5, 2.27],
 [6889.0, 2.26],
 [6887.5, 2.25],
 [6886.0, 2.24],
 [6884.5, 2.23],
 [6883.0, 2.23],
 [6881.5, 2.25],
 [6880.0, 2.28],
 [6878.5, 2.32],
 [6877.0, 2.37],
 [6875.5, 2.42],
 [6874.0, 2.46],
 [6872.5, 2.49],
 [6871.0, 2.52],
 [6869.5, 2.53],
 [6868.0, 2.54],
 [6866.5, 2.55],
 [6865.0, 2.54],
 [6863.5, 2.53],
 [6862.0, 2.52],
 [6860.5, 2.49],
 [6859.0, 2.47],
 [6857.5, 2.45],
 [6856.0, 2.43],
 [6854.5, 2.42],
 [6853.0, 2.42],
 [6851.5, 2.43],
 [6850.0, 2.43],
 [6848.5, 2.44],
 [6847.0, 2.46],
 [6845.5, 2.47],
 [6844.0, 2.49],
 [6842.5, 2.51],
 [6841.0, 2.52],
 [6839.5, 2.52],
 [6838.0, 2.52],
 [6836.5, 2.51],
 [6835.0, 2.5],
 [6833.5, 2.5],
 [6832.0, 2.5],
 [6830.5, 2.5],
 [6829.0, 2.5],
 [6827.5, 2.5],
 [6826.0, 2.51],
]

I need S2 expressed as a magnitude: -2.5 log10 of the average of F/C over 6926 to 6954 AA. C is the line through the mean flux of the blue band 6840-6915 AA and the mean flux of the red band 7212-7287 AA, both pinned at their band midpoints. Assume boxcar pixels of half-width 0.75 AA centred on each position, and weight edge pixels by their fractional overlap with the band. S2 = 0.08 mag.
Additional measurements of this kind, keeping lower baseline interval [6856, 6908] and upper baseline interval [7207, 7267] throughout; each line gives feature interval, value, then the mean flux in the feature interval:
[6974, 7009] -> 0.06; 2.4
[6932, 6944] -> 0.08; 2.34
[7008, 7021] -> 0.01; 2.51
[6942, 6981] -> 0.02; 2.47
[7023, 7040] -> -0.02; 2.57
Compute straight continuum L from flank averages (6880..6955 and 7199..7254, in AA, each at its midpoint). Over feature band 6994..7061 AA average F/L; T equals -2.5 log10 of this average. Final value -0.03 mag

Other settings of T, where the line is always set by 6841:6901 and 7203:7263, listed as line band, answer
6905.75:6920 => -0.07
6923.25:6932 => 0.12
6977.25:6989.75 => 0.01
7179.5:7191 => 0.01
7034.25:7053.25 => -0.08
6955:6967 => -0.02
